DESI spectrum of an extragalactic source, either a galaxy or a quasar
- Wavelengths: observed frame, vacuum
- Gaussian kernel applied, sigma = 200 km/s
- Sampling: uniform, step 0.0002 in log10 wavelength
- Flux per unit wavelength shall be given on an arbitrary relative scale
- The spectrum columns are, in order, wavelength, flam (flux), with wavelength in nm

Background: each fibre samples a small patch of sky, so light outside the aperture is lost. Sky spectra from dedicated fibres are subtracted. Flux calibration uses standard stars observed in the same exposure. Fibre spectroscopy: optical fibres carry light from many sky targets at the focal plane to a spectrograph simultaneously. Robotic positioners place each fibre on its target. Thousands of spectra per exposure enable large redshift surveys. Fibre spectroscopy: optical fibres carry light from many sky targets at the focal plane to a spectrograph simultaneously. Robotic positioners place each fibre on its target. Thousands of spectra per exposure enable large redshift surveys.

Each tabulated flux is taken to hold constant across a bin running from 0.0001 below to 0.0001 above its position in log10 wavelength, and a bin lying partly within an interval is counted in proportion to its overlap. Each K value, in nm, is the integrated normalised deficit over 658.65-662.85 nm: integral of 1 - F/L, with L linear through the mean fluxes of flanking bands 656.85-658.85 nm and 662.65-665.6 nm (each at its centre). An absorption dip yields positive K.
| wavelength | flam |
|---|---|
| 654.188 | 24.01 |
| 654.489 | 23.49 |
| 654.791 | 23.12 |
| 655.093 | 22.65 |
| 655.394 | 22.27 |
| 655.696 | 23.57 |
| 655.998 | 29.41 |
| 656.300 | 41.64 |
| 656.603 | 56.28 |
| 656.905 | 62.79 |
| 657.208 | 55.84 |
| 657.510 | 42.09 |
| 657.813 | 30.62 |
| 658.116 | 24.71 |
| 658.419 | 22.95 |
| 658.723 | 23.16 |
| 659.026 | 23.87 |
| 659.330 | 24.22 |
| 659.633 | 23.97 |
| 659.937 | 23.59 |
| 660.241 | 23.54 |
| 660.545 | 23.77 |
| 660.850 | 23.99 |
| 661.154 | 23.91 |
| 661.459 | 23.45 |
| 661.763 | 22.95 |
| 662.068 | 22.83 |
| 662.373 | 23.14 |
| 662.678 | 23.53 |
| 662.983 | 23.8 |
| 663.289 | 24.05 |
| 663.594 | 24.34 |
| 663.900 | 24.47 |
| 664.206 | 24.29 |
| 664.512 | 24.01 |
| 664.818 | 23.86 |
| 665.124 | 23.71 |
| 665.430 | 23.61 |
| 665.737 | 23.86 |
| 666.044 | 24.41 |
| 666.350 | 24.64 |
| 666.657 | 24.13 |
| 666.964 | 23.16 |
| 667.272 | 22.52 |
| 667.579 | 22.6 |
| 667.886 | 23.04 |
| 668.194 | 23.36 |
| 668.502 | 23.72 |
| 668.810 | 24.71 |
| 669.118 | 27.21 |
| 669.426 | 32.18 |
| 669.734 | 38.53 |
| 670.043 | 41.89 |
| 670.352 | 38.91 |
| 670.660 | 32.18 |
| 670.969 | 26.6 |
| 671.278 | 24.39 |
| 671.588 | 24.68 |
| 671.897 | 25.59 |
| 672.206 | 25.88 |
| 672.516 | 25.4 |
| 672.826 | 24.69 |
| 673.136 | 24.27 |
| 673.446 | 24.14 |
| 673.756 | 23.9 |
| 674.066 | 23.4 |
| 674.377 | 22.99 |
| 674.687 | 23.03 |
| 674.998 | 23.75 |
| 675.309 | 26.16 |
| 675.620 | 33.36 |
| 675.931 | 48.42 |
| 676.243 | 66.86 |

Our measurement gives 0.95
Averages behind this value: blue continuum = 36.4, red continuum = 24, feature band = 23.6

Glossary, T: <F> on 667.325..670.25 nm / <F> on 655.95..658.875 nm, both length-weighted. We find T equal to 0.73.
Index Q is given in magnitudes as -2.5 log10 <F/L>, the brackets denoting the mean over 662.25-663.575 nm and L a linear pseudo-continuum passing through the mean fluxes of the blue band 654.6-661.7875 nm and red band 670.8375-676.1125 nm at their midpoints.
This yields 0.218 mag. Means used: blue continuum 30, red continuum 26.7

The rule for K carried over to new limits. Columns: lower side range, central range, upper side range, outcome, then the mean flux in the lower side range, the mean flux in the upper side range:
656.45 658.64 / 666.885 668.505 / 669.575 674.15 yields 0.462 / 41.6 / 28.4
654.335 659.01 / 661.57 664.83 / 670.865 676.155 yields 0.754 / 33.4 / 27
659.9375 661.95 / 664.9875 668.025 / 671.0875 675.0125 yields 0.047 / 23.6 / 24.4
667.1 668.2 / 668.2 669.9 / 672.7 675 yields -0.428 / 22.8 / 23.8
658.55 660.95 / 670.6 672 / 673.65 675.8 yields -0.069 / 23.7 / 25.5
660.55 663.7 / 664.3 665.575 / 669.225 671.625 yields 0.136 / 23.6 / 32.7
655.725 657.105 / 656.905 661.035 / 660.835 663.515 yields 0.798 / 45.7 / 23.5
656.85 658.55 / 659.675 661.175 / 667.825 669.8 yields 0.507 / 38.7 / 27.3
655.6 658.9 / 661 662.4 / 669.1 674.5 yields 0.463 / 37.7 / 28.2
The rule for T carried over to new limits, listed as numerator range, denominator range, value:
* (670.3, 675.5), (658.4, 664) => 1.08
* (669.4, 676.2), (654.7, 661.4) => 0.96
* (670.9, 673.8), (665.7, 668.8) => 1.06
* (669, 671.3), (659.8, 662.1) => 1.42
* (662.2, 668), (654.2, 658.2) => 0.68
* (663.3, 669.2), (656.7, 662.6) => 0.83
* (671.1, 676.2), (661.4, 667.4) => 1.15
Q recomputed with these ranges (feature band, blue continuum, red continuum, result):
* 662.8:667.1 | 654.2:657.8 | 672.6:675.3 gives 0.239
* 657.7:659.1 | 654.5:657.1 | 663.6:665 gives 0.258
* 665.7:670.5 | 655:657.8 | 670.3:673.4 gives 0.080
